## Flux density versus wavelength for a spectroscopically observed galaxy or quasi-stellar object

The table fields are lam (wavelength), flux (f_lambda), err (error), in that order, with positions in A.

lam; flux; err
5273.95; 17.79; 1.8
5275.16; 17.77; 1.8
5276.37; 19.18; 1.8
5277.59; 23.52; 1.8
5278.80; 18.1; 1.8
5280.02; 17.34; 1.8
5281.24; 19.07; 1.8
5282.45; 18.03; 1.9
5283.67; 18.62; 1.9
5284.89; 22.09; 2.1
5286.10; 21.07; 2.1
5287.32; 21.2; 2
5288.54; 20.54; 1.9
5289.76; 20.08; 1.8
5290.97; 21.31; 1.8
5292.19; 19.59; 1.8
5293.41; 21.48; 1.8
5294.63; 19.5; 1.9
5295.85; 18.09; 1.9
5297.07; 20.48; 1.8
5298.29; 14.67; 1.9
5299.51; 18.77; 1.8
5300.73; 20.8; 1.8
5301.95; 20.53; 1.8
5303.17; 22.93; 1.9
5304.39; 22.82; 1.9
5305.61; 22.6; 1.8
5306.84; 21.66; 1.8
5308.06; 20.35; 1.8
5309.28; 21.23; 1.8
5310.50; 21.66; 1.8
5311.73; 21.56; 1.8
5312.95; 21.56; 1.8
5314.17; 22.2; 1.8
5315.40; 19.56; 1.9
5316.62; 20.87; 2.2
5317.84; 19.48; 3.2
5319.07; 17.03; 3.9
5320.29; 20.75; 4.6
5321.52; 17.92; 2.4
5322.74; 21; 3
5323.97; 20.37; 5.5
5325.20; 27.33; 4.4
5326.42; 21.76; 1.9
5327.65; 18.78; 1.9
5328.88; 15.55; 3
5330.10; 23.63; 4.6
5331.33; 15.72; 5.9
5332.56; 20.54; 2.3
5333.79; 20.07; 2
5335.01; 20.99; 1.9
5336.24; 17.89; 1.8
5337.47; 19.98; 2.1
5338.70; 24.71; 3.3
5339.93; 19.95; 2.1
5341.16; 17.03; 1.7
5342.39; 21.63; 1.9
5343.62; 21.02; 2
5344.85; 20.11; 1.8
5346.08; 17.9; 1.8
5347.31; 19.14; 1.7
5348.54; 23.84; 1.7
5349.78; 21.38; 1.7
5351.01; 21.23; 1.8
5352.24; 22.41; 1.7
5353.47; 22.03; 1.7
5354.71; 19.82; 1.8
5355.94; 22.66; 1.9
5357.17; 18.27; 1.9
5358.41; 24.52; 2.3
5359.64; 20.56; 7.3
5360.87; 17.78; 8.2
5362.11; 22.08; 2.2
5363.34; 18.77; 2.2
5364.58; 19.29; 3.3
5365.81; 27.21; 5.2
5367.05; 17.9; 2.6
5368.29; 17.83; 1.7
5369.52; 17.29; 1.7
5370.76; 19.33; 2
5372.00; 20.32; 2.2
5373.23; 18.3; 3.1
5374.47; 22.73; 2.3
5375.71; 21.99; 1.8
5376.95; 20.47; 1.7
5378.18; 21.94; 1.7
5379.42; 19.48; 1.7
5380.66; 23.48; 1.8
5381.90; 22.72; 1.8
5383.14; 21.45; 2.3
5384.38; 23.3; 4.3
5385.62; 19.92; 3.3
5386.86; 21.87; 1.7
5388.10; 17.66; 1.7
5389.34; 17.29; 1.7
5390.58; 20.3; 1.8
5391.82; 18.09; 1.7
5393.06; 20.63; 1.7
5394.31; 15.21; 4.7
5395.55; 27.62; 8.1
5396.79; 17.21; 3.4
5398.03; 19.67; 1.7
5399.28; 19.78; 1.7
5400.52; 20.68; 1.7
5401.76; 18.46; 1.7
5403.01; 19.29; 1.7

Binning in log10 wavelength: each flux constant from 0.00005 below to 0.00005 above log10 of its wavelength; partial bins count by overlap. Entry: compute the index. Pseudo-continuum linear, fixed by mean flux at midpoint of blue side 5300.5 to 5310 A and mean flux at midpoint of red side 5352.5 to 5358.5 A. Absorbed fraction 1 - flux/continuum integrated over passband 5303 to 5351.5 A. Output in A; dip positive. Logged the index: 1.92 A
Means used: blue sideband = 21.7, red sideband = 21.2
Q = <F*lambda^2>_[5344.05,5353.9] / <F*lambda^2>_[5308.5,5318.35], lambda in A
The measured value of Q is 1.0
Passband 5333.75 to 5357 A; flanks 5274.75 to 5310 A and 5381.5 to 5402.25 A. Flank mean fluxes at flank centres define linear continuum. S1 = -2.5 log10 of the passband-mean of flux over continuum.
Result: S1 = -0.031 mag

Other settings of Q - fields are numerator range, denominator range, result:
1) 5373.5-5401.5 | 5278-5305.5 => 1.07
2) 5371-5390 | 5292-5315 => 1.04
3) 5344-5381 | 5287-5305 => 1.05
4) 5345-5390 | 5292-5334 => 1.04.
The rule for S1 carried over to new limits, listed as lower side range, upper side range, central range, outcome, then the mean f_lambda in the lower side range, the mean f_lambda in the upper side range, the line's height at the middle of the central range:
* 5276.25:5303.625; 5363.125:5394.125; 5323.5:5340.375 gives -0.02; 19.9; 20.3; 20.1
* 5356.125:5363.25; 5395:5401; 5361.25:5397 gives 0.02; 20.6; 20.9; 20.8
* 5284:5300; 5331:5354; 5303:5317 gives -0.08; 19.9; 20.5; 20.1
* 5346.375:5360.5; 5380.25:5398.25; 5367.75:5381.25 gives 0.02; 21.3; 20.4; 20.8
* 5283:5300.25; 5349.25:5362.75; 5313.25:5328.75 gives 0.00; 19.8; 21.2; 20.4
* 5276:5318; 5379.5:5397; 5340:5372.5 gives 0.00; 20.4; 20.5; 20.5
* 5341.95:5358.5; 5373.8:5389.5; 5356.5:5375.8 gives 0.05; 21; 21.2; 21.1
